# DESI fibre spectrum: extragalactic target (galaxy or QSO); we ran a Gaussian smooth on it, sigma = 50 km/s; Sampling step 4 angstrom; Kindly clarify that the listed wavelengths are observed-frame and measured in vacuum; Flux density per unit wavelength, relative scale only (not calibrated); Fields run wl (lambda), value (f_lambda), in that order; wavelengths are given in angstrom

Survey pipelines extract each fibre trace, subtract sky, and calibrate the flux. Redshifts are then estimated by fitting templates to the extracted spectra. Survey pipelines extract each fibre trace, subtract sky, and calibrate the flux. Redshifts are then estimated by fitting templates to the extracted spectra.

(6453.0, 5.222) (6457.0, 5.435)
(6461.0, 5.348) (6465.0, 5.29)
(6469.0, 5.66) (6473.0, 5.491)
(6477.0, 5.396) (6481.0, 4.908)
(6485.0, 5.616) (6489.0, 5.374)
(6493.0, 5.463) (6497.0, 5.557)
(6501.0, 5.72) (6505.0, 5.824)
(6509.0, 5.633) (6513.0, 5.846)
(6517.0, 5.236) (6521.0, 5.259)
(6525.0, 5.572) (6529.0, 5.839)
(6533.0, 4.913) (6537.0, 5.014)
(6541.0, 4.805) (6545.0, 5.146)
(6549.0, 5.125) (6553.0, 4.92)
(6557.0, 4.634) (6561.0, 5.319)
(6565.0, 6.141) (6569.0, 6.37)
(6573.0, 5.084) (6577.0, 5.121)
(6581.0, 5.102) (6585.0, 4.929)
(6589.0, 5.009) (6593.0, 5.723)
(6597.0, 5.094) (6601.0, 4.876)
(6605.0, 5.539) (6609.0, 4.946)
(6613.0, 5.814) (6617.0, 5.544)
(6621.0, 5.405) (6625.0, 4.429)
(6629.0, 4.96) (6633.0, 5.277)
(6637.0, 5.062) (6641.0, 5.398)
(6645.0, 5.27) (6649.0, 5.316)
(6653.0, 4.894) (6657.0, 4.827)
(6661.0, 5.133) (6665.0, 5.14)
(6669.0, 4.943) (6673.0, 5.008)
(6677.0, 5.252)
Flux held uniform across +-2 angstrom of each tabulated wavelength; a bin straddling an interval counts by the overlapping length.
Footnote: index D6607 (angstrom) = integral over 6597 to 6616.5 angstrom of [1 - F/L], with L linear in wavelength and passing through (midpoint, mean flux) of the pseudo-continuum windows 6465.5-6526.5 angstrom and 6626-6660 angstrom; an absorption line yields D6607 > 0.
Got -0.3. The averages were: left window 5.5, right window 5.11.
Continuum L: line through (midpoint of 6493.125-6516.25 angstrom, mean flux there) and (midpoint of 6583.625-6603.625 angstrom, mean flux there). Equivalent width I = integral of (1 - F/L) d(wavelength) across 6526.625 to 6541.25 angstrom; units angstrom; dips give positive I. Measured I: 0.8 angstrom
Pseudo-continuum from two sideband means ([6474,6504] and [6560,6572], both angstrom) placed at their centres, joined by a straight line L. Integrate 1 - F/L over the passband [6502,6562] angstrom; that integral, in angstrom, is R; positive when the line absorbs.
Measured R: 4.49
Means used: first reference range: 5.45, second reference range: 5.92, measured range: 5.28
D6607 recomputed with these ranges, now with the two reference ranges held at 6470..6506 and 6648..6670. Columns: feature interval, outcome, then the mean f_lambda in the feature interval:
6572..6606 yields 0.4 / 5.16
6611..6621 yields -0.9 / 5.62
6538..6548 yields 0.6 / 4.99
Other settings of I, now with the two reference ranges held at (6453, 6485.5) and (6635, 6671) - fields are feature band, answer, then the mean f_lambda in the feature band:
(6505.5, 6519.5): -0.7 angstrom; 5.59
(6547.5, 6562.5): 0.8 angstrom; 4.98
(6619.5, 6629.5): 0.5 angstrom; 4.9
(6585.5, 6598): -0.1 angstrom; 5.25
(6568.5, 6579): -0.4 angstrom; 5.4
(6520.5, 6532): -0.5 angstrom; 5.54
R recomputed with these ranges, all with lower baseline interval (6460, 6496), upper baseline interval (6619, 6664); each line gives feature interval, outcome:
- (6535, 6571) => -0.13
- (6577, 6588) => 0.35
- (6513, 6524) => -0.13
